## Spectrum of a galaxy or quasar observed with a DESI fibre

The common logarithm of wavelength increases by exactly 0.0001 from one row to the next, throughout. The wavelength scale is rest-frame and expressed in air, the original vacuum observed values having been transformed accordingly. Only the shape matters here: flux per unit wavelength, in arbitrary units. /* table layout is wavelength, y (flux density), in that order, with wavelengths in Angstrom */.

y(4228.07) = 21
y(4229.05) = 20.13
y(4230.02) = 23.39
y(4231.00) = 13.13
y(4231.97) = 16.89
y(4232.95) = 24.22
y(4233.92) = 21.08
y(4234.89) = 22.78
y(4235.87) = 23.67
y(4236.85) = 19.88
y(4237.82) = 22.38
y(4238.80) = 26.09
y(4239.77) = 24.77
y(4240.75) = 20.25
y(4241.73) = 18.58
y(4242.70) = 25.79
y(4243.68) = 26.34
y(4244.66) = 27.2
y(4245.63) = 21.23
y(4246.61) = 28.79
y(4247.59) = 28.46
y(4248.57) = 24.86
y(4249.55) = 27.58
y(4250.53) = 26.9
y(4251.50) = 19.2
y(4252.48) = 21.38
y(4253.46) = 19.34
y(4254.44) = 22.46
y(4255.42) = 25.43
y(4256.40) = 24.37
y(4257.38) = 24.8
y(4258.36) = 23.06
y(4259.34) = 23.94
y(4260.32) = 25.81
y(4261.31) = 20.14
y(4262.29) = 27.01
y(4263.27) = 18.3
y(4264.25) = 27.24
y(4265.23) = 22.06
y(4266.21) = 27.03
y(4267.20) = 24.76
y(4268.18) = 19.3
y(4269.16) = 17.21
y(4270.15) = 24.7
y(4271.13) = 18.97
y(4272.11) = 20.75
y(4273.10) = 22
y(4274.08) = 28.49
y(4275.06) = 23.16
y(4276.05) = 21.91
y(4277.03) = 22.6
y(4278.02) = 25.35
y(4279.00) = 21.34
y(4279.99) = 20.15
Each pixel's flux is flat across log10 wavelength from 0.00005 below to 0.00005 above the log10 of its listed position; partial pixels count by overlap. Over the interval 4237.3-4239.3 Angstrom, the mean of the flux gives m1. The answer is 24.3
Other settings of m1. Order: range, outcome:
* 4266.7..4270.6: 21.4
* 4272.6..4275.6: 24.5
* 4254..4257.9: 24.3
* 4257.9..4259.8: 23.5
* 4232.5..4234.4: 22.7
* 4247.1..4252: 25.4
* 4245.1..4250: 26.2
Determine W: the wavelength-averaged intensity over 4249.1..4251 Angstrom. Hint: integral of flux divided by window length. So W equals 27.2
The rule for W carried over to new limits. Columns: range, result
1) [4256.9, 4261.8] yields 23.5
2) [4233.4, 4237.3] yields 21.9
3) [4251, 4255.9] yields 21.6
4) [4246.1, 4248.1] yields 28.4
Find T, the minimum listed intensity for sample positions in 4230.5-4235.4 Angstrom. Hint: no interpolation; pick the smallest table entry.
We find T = 13.13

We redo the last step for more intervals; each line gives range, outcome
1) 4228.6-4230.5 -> 20.13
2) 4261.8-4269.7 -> 17.21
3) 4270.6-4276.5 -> 18.97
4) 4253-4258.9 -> 19.34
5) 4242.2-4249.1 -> 21.23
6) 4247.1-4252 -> 19.2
